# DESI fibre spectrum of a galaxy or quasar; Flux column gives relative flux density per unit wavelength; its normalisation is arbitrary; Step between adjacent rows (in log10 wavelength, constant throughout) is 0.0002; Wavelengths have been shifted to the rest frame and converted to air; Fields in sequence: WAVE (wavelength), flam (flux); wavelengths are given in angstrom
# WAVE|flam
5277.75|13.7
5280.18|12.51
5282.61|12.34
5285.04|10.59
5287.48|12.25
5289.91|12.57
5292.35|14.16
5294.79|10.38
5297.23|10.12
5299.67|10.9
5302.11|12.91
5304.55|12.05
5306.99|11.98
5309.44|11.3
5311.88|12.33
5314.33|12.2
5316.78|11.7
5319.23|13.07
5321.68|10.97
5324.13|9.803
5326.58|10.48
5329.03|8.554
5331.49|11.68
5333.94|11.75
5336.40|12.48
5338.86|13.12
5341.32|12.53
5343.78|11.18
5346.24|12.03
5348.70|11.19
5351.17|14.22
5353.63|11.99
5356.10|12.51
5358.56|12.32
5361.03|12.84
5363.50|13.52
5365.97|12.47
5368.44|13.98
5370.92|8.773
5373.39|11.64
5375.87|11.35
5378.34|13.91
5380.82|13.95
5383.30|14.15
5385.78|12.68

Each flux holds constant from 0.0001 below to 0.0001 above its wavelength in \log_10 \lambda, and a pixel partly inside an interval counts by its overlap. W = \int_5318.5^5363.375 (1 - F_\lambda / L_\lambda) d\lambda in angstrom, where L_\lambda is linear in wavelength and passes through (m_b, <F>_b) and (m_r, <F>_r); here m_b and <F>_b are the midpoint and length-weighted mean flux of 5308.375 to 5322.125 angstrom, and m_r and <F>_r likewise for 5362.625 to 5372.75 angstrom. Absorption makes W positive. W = 0.7 angstrom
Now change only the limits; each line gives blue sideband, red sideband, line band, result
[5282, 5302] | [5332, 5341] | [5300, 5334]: 1.77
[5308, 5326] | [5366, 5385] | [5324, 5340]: 0.85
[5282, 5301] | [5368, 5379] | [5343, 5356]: -0.58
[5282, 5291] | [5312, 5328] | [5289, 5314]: -0.41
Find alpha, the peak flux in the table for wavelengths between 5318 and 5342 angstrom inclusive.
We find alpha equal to 13.12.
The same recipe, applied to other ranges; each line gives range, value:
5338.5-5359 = 14.22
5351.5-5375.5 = 13.98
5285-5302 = 14.16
